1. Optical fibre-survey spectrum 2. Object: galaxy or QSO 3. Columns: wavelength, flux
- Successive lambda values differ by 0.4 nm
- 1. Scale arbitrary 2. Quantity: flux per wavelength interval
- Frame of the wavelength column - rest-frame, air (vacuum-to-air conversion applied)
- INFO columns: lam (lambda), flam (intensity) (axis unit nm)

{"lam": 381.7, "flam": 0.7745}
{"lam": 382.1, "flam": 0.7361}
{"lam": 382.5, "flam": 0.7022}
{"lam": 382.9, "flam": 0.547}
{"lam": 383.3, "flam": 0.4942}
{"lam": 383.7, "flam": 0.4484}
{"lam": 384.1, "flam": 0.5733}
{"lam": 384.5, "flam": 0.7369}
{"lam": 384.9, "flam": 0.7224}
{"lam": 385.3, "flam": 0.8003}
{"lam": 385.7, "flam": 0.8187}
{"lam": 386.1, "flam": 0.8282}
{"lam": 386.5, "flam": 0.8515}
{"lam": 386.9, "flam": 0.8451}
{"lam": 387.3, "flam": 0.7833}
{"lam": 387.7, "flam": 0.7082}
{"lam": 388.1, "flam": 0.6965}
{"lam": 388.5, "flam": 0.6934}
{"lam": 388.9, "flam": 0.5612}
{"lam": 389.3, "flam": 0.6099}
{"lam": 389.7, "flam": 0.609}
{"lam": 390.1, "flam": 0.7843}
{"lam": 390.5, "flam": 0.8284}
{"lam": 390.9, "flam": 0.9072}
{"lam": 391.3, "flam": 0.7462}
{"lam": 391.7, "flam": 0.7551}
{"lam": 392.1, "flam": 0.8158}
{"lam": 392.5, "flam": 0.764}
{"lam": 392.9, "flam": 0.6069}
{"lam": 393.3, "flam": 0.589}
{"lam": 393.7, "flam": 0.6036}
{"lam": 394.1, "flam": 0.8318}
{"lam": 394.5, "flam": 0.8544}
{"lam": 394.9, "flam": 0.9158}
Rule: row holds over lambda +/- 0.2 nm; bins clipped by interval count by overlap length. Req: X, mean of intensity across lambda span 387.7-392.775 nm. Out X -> 0.728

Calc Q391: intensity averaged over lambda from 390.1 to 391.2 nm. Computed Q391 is 0.842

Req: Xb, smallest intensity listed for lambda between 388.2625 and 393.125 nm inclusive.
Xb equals 0.5612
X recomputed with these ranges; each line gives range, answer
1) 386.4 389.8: 0.705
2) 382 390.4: 0.694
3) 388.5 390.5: 0.665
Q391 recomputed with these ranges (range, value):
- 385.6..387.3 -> 0.831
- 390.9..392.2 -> 0.79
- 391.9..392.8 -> 0.77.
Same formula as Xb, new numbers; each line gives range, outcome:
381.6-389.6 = 0.4484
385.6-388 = 0.7082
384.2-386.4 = 0.7224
